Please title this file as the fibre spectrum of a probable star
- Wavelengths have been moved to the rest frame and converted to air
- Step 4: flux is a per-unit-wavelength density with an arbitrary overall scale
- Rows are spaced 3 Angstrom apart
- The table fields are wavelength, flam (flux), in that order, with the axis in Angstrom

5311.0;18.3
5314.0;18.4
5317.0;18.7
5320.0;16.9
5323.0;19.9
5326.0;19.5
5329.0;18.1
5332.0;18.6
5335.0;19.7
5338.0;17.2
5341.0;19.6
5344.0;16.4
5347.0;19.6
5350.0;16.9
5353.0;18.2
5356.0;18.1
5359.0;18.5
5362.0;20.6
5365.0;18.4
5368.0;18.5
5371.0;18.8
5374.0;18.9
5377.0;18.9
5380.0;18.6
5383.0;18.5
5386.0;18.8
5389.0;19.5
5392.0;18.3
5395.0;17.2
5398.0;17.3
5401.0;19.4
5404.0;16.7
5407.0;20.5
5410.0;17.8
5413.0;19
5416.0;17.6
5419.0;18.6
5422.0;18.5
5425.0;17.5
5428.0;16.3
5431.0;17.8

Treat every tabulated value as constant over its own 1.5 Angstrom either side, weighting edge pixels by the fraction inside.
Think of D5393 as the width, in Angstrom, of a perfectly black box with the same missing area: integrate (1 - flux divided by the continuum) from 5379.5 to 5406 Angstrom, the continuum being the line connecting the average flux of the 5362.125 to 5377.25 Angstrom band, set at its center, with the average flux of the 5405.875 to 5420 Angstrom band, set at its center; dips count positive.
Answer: 0.7 Angstrom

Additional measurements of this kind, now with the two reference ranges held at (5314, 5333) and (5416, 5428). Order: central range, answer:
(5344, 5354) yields 0.2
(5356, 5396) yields -1.1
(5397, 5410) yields -0.3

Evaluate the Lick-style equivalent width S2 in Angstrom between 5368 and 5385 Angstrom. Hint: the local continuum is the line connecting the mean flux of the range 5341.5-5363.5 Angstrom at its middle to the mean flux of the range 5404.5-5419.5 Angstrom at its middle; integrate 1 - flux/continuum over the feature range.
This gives -0.2 Angstrom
